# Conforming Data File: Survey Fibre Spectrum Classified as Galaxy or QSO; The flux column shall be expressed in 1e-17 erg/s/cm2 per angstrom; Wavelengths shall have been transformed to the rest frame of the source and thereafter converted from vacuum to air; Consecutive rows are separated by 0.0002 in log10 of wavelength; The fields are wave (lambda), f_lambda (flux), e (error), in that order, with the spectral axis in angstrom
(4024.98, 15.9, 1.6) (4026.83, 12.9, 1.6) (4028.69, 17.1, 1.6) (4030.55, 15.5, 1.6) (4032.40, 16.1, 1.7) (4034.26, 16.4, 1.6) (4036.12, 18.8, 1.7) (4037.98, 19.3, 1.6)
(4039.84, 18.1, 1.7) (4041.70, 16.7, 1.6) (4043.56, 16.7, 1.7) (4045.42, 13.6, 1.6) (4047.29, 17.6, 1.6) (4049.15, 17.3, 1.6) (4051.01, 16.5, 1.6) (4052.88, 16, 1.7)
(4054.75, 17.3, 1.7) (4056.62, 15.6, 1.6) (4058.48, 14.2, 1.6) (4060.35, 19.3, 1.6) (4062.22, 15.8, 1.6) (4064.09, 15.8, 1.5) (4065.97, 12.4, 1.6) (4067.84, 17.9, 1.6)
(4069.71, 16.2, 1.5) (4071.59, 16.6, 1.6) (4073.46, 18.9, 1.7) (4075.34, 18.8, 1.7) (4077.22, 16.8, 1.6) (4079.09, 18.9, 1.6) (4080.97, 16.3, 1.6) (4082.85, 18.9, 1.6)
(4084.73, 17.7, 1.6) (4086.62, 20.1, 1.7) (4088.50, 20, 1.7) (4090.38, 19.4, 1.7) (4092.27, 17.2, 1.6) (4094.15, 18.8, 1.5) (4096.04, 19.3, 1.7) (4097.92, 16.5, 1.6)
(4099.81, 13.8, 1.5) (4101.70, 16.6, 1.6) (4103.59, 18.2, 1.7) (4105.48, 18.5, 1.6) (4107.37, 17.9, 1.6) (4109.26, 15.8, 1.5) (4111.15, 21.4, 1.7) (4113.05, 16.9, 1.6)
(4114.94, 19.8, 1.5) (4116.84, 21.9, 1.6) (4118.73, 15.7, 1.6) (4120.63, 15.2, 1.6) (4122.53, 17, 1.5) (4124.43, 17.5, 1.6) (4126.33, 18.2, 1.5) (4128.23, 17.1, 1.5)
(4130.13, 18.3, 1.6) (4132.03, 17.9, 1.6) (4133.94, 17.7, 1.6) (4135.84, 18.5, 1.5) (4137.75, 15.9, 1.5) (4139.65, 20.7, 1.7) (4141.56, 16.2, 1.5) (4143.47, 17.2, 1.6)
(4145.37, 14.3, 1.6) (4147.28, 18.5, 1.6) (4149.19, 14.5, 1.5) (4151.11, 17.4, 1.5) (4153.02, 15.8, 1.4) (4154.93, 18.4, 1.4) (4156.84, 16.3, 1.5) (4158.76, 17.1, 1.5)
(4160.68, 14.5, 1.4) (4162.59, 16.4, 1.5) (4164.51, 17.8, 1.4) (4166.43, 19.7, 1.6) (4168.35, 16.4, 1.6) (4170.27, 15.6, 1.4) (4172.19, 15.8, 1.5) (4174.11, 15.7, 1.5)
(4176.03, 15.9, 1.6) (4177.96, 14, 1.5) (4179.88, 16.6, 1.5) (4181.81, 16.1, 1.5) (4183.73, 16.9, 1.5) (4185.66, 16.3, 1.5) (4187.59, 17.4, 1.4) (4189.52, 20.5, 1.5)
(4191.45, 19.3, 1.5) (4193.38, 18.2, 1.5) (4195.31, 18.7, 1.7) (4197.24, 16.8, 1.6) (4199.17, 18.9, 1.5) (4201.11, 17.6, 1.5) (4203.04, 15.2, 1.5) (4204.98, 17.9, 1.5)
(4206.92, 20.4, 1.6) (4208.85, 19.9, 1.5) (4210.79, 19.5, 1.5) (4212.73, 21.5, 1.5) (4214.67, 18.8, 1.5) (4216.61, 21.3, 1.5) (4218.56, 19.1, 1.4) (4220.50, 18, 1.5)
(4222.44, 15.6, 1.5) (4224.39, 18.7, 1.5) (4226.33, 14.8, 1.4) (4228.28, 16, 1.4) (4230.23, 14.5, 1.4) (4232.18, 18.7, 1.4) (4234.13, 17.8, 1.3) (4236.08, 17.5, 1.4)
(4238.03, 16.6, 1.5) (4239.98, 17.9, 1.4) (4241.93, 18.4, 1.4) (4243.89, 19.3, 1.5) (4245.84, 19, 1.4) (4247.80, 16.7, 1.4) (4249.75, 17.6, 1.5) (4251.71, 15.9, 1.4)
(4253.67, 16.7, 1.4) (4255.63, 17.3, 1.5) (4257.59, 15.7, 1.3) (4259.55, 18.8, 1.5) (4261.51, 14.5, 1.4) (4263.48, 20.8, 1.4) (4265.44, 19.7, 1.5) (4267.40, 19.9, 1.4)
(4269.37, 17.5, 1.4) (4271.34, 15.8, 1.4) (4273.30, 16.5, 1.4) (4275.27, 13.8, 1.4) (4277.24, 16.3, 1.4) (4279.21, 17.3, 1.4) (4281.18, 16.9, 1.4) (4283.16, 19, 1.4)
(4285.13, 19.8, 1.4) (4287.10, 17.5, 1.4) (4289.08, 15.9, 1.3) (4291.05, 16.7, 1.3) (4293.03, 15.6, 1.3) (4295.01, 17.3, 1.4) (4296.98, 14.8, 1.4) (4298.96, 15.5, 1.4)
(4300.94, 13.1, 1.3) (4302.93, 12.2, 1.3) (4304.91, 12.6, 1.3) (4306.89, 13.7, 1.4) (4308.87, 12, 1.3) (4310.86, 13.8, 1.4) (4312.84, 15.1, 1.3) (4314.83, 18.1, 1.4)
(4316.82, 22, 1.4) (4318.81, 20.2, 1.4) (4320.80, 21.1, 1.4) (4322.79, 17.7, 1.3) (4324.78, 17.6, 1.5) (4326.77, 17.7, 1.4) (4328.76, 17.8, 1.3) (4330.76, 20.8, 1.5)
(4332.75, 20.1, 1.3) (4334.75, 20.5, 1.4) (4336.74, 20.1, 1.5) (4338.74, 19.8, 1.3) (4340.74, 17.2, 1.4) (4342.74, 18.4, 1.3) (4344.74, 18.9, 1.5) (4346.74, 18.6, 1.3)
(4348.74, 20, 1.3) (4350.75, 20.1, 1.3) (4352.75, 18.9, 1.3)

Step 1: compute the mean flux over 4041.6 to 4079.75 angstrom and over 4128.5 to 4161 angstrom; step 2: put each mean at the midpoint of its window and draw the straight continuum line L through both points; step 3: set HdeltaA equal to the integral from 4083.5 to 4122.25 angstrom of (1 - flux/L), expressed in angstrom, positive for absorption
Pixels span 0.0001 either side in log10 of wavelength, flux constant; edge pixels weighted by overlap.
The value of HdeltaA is -2.75 angstrom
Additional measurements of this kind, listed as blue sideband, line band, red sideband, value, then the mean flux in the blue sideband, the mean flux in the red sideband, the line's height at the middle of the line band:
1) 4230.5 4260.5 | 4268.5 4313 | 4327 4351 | 6.68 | 17.5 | 19.3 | 18.4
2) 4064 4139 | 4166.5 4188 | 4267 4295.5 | 1.50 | 17.7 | 17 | 17.4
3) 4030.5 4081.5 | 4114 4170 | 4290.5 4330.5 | -2.20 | 16.8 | 16.3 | 16.6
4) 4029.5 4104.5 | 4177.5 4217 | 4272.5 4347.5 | -2.39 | 17.1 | 17.2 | 17.2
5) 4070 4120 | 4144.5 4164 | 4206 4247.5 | 1.90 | 18.1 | 18.2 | 18.1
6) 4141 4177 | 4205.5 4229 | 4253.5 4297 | -2.51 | 16.5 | 17.2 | 16.8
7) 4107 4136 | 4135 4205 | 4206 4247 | 4.17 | 17.9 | 18.2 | 18.1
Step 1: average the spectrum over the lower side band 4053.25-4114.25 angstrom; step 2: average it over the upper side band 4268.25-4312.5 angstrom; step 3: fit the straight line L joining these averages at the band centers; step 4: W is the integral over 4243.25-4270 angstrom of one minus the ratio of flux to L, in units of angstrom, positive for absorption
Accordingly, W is -3.2 angstrom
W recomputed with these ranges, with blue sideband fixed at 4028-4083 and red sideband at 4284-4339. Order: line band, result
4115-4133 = -0.9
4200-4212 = -1.1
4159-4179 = 0.9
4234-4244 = -0.5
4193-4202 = -0.6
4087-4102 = -0.9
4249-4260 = 0.1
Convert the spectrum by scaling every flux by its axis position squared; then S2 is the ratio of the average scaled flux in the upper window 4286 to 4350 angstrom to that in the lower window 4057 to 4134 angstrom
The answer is 1.09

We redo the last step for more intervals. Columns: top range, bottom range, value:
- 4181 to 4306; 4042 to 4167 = 1.07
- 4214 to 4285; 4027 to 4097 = 1.11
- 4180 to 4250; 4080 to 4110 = 1.07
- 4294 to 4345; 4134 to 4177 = 1.11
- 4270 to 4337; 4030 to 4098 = 1.10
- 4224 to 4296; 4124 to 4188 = 1.08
